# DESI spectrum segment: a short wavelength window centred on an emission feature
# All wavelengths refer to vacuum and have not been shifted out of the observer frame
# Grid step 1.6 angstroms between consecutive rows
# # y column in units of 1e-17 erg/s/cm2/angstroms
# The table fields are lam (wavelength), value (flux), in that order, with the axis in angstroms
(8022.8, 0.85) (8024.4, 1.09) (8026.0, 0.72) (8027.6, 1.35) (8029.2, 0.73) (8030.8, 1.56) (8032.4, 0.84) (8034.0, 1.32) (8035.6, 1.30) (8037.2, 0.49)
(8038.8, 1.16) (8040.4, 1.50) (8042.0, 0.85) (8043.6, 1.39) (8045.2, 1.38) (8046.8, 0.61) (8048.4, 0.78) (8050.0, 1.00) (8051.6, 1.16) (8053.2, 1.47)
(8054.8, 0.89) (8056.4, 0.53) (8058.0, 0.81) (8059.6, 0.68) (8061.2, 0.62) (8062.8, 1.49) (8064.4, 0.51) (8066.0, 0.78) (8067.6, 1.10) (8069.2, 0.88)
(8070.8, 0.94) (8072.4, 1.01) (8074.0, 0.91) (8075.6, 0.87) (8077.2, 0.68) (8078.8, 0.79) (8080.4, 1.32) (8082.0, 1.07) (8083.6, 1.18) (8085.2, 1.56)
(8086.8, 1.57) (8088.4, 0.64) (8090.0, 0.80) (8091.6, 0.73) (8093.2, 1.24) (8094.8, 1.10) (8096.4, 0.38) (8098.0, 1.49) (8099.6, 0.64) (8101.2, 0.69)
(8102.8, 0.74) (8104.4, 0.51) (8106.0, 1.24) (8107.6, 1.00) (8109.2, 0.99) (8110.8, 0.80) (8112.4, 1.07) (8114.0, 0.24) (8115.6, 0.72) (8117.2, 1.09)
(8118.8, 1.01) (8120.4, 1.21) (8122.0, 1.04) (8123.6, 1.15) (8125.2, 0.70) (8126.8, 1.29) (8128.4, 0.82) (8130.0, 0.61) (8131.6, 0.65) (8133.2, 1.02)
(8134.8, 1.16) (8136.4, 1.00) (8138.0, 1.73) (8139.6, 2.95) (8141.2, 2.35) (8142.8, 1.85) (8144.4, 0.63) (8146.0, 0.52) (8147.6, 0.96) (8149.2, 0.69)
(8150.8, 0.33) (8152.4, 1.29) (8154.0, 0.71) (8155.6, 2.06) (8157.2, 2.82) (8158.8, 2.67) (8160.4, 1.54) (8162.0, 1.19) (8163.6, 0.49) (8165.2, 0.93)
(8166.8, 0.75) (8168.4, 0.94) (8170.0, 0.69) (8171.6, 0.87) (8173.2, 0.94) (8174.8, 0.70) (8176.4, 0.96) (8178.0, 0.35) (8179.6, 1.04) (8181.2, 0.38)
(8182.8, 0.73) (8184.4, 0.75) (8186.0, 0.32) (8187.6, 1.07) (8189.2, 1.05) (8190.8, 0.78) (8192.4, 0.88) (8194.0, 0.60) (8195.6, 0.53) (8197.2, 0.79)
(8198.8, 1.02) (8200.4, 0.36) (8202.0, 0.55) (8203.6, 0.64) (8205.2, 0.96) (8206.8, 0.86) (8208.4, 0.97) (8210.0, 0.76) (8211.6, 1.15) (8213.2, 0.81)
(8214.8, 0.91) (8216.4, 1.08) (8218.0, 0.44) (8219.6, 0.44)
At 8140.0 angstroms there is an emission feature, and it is [S II] 6716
